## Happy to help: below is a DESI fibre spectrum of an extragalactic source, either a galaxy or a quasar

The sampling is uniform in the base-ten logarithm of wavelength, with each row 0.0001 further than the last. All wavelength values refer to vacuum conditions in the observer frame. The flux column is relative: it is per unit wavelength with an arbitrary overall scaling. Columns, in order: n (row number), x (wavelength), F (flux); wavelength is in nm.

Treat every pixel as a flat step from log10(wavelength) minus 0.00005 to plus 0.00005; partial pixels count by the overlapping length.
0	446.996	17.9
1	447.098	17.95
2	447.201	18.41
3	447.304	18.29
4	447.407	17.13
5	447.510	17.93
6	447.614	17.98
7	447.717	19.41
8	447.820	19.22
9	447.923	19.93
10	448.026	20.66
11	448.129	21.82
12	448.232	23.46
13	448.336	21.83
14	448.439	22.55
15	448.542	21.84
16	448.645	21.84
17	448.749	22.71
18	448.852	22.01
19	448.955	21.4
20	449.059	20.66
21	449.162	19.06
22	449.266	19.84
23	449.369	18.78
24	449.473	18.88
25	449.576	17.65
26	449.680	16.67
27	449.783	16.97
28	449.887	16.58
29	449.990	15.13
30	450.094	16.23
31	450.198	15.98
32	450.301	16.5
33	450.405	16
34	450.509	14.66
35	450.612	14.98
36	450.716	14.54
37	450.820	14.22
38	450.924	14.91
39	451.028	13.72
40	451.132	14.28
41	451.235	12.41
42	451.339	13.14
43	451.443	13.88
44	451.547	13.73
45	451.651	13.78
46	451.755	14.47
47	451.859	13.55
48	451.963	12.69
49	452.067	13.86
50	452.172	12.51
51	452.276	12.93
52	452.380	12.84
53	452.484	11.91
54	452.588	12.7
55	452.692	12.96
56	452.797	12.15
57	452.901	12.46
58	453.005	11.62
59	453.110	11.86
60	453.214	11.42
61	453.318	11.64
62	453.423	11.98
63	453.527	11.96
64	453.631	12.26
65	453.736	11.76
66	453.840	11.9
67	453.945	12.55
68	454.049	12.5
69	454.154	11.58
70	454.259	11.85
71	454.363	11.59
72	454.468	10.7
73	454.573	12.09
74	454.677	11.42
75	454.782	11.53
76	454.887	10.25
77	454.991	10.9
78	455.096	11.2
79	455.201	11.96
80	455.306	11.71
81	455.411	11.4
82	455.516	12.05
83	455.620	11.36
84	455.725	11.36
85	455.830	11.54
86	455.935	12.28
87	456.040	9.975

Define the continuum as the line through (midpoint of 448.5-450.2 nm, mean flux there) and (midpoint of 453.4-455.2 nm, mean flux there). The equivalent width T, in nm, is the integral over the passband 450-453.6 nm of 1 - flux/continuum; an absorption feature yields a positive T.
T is 0.44 nm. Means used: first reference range 19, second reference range 11.7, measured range 13.5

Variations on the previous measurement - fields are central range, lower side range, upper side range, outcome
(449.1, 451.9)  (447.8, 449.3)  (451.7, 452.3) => 0.201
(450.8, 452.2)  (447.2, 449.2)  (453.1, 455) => 0.166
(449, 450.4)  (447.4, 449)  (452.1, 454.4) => 0.054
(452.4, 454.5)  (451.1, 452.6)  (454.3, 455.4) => 0.041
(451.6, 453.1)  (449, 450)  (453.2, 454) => 0.108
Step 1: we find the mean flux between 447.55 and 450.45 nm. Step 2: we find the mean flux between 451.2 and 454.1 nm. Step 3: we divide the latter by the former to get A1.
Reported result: 0.7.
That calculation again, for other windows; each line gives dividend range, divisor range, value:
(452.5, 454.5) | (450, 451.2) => 0.80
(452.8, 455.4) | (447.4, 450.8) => 0.62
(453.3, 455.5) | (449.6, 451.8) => 0.78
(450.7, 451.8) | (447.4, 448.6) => 0.68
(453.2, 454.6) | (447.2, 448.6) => 0.59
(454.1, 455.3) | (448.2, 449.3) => 0.53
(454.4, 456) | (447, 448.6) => 0.58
